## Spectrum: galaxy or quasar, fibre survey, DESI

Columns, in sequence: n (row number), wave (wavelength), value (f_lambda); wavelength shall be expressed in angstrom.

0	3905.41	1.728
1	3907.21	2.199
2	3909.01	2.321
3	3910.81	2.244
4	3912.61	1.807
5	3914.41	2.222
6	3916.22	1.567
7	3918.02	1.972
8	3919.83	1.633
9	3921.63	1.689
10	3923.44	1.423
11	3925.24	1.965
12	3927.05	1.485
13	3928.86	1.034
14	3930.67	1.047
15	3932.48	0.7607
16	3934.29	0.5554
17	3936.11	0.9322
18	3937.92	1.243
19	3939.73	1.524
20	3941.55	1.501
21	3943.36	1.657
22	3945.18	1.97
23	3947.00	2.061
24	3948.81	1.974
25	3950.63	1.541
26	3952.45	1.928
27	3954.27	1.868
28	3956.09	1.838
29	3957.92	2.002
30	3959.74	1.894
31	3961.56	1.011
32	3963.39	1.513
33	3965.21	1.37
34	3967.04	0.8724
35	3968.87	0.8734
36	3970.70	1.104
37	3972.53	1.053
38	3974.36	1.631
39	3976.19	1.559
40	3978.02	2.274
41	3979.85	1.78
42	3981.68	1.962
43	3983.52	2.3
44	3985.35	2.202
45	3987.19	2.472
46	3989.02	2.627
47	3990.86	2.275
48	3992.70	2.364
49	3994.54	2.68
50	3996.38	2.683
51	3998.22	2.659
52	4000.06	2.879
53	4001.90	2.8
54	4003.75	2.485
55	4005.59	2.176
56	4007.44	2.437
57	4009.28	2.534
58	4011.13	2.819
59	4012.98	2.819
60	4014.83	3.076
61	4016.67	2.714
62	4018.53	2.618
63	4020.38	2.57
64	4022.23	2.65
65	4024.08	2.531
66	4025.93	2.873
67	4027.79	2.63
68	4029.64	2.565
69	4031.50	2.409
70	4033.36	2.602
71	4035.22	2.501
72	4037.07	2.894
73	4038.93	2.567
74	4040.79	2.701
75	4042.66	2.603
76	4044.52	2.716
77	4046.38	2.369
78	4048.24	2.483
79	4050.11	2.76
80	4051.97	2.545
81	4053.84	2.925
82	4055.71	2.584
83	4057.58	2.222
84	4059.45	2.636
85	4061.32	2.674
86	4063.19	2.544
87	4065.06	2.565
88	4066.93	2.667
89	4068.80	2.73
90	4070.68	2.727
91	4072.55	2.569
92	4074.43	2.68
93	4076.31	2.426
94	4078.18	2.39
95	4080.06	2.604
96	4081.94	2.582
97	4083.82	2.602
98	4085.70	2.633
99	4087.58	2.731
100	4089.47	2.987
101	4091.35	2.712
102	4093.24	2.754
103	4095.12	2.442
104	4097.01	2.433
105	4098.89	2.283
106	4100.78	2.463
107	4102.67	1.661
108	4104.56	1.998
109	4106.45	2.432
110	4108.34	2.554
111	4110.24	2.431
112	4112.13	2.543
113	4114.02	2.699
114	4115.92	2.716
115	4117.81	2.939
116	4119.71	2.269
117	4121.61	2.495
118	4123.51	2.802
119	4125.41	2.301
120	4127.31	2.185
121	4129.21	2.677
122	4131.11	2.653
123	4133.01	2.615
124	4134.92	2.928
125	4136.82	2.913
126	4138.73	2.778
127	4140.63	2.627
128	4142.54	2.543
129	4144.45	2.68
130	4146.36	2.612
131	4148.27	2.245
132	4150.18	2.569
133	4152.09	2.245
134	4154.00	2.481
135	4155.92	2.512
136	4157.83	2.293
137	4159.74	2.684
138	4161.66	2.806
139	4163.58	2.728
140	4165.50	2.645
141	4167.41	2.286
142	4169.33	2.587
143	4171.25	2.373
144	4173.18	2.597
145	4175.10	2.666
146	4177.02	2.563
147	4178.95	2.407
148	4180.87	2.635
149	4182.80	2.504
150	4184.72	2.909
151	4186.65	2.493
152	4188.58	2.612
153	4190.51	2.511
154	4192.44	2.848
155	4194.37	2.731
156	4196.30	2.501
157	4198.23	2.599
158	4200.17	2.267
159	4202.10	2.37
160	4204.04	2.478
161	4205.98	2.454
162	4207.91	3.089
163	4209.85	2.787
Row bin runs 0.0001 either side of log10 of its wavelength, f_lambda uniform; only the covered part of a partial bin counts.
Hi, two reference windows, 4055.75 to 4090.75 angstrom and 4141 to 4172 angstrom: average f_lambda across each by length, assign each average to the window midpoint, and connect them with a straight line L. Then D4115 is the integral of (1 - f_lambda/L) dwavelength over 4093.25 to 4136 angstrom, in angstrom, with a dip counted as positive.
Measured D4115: 1.3 angstrom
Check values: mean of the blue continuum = 2.61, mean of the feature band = 2.49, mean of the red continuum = 2.52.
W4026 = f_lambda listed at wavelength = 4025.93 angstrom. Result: 2.873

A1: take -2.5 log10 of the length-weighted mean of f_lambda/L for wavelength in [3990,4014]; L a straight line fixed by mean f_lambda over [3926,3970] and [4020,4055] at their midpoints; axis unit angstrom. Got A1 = -0.20 mag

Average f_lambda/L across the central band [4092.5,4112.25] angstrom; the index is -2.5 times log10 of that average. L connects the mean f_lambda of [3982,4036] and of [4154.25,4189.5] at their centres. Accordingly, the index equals 0.10 mag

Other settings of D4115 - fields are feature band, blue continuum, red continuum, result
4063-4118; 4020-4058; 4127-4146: 2.07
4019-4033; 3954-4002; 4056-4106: -2.50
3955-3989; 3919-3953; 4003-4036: 5.04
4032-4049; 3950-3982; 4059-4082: -2.24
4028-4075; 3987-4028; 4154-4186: 0.05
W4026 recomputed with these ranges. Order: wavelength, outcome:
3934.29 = 0.5554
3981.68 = 1.962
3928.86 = 1.034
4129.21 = 2.677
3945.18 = 1.97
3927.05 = 1.485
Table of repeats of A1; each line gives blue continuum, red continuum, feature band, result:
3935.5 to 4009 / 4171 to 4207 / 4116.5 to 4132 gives -0.08 mag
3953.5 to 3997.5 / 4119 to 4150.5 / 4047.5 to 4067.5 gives -0.17 mag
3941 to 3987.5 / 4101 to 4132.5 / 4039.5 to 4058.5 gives -0.22 mag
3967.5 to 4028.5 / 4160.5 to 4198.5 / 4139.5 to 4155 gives 0.02 mag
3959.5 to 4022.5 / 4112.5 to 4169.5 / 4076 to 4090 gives -0.08 mag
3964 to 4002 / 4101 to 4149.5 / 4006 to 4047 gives -0.22 mag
